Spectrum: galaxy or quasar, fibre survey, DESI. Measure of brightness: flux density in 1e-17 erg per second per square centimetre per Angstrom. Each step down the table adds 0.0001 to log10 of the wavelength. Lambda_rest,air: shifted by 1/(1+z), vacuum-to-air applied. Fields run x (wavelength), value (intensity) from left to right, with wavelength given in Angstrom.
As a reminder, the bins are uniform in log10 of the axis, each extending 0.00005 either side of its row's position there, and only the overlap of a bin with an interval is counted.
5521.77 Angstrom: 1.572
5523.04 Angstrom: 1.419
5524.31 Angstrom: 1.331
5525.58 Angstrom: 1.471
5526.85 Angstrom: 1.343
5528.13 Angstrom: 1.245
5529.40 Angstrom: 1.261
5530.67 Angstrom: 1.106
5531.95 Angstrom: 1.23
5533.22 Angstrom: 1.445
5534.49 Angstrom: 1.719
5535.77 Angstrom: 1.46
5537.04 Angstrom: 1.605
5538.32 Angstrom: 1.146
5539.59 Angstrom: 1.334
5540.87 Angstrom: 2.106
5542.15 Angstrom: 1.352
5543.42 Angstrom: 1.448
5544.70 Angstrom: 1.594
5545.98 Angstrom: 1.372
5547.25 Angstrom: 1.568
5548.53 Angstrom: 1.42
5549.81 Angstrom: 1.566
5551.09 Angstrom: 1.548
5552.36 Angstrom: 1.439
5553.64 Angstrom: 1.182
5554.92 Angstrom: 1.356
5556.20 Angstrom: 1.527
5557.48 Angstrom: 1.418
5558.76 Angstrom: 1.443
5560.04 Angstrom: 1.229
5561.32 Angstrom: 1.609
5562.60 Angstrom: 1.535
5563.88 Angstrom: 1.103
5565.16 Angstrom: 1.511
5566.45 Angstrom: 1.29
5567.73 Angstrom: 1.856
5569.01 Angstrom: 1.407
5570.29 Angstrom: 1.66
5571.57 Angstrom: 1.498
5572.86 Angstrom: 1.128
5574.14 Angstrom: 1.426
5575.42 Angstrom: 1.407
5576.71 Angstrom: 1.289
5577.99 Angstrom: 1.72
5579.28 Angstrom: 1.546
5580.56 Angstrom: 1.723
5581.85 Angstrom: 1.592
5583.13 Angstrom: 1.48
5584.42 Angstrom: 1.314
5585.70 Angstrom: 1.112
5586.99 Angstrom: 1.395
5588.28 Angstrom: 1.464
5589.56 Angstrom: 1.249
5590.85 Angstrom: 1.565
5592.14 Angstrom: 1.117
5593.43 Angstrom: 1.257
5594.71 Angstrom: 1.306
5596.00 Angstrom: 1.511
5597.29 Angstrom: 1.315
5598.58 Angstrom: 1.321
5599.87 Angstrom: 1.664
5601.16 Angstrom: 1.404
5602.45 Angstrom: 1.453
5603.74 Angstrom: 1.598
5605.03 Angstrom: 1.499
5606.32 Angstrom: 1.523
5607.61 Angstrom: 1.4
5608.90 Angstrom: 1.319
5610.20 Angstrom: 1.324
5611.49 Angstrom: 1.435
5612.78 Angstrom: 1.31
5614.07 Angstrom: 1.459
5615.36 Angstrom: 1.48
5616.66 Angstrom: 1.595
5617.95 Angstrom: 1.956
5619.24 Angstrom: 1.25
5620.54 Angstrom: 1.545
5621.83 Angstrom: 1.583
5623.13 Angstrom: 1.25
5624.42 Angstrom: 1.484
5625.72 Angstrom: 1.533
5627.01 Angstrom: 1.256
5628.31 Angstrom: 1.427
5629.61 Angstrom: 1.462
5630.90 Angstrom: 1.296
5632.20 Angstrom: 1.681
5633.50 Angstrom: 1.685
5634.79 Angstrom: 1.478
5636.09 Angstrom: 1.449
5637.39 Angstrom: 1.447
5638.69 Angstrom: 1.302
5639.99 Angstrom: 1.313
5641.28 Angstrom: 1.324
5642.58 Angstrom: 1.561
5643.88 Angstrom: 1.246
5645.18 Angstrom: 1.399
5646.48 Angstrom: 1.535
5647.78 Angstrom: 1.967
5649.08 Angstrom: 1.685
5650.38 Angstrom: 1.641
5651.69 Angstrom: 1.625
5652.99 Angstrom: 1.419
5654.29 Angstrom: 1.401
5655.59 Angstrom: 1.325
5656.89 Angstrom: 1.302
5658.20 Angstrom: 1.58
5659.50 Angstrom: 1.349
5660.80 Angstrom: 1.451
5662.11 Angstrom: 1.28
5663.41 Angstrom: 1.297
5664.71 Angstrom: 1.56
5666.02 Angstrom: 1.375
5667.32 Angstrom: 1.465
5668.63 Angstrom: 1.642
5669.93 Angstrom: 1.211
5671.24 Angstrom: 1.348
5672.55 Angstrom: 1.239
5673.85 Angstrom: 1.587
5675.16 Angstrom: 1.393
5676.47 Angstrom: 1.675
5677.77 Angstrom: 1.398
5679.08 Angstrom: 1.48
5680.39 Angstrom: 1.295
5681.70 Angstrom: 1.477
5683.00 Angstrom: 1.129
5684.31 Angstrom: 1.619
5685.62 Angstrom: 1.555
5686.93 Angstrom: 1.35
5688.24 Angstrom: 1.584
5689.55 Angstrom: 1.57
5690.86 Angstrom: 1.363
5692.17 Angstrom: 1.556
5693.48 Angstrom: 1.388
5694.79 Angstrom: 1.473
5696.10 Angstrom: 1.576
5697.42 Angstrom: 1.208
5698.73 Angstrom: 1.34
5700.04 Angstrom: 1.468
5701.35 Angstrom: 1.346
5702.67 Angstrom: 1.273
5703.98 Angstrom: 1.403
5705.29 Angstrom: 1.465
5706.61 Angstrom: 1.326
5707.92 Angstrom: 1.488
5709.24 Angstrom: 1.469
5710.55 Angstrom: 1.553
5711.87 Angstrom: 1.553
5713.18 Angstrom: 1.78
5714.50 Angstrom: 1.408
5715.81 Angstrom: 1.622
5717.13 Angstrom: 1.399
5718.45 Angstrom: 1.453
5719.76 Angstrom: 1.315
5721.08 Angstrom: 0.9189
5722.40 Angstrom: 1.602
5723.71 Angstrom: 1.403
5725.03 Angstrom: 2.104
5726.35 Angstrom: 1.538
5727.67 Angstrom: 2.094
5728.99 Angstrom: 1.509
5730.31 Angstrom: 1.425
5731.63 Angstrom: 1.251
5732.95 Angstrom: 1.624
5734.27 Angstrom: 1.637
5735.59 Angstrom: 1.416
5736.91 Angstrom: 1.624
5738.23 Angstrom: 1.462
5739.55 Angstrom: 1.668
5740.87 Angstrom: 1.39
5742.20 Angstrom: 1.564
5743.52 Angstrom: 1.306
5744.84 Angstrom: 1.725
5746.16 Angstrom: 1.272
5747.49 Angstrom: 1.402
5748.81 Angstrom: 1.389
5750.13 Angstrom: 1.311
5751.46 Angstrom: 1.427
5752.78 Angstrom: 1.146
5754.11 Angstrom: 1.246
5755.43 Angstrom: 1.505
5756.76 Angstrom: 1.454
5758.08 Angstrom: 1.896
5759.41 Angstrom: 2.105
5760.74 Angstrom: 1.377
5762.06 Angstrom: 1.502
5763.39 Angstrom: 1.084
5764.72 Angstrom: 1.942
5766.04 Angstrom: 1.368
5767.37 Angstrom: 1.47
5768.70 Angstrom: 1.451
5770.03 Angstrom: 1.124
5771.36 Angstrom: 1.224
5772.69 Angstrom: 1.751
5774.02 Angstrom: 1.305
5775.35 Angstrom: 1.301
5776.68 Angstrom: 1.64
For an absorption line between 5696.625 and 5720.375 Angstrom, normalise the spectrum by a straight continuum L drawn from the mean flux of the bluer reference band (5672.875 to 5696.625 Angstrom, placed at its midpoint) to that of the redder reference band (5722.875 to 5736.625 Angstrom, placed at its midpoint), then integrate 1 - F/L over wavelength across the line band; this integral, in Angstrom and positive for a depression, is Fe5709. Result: 1.5 Angstrom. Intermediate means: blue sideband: 1.47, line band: 1.44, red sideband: 1.6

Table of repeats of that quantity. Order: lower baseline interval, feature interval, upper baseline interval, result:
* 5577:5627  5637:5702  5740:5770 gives 0.49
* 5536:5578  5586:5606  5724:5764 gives 0.84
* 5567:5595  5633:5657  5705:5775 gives -0.44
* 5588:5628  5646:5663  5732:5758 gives -0.70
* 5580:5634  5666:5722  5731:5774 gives 1.00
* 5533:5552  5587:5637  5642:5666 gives 1.52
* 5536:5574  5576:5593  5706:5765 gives 0.44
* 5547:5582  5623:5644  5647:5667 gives 0.65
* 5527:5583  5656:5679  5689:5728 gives 0.76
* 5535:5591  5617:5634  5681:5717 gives -0.45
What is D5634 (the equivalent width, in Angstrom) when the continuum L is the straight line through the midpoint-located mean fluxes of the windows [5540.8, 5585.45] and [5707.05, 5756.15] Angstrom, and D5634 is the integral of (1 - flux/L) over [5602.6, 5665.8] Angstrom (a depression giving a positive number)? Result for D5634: 0.4 Angstrom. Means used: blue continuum 1.46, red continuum 1.49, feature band 1.46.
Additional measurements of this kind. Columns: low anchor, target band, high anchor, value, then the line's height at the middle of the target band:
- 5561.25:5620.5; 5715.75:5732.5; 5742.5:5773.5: -0.6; 1.45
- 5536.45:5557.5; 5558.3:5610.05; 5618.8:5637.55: 1.2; 1.46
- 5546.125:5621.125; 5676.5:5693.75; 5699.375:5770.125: 0.2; 1.47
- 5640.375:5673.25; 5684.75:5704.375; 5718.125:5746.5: 0.7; 1.48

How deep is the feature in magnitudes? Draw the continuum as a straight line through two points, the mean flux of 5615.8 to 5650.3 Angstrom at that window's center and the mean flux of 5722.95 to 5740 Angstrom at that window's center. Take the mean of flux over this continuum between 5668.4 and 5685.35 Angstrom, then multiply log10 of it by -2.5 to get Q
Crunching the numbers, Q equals 0.09 mag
